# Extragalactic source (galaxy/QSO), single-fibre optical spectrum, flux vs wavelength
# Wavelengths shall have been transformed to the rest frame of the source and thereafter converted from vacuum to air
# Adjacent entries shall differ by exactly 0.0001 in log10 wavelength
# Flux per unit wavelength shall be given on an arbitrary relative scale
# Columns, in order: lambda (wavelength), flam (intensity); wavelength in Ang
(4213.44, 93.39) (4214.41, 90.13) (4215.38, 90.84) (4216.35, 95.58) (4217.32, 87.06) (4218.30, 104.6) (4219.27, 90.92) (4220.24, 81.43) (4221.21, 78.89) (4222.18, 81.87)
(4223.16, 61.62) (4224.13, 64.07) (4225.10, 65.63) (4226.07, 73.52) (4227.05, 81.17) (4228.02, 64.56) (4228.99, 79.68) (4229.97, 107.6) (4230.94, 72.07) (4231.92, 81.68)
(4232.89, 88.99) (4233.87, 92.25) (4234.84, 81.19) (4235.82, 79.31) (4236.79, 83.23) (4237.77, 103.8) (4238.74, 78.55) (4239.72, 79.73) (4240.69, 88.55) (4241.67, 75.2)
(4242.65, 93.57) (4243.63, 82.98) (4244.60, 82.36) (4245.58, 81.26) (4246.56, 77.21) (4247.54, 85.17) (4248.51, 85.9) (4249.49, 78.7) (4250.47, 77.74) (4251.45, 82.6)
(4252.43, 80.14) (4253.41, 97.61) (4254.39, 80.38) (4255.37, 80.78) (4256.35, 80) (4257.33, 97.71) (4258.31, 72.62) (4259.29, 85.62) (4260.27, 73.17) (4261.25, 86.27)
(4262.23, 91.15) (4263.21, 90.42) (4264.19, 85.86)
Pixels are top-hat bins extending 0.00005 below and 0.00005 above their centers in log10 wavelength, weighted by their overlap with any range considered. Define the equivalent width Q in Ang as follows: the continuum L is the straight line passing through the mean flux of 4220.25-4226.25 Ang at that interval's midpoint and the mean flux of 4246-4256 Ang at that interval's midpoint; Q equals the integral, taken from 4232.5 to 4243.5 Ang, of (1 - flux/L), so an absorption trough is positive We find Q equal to -1.2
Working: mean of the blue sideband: 71.7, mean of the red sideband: 82.6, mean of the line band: 85.7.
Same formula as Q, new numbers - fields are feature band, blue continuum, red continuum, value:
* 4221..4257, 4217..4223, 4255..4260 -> 1.3 Ang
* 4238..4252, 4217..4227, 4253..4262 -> -0.1 Ang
